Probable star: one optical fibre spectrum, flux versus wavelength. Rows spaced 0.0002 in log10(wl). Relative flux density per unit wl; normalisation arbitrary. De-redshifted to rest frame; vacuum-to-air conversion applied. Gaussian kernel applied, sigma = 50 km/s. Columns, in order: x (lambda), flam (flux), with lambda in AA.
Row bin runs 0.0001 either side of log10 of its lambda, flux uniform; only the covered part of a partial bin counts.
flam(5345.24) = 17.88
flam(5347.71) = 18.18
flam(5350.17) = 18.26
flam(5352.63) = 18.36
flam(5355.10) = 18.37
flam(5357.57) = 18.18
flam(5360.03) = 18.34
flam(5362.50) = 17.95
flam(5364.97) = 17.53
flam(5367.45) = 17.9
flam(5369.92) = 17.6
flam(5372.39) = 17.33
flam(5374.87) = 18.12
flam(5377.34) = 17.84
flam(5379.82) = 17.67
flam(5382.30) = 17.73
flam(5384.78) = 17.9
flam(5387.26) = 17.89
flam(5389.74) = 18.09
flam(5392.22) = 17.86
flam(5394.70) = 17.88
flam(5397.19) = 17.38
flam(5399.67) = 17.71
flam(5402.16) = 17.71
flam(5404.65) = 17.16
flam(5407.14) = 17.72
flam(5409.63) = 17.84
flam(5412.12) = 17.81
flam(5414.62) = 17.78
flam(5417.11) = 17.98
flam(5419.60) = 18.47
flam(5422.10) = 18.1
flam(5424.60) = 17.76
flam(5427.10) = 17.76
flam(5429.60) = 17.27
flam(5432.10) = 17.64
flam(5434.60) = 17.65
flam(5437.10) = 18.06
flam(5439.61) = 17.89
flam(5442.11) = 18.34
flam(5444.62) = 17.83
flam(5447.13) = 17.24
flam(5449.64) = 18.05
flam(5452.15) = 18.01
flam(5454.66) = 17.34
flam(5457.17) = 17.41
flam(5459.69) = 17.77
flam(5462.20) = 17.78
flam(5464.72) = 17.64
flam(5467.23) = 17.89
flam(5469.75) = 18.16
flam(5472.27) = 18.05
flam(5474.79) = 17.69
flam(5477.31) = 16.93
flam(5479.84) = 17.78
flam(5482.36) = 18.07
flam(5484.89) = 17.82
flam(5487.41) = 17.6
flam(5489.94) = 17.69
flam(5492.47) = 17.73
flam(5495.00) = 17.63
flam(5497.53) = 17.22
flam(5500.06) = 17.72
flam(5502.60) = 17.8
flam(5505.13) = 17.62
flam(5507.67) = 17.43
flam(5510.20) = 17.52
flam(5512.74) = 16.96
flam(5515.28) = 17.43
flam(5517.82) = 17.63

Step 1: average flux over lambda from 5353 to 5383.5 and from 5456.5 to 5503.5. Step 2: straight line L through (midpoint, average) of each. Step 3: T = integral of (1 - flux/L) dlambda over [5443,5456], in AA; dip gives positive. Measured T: 0.03 AA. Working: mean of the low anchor 17.9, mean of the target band 17.7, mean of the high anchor 17.7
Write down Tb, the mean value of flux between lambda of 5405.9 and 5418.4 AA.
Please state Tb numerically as 17.8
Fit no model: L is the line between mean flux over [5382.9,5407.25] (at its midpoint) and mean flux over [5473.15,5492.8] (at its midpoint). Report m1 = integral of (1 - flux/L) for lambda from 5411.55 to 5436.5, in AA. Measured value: -0.2 AA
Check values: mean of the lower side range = 17.7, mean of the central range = 17.8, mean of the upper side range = 17.7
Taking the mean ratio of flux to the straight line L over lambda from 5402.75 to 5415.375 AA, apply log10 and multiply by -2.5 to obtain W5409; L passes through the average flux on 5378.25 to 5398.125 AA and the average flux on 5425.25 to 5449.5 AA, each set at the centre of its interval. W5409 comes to 0.01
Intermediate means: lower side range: 17.8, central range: 17.7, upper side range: 17.8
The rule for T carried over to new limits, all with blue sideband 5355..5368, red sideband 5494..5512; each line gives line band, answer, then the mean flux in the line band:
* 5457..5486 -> -0.18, 17.8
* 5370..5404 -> 0.32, 17.8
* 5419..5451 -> -0.12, 17.8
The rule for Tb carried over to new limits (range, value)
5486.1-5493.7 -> 17.7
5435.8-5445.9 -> 18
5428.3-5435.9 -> 17.5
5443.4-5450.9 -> 17.7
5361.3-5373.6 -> 17.7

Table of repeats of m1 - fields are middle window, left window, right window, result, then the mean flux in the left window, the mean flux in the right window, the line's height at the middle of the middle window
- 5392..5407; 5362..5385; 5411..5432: 0.2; 17.7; 17.9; 17.8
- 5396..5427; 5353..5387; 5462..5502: 0.1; 17.9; 17.7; 17.8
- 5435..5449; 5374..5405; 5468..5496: -0.1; 17.8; 17.7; 17.8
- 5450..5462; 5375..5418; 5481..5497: 0.0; 17.8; 17.7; 17.7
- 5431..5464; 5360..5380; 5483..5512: -0.2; 17.8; 17.6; 17.7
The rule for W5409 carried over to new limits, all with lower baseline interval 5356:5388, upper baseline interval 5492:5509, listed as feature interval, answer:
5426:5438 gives 0.00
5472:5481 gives 0.01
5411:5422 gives -0.02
